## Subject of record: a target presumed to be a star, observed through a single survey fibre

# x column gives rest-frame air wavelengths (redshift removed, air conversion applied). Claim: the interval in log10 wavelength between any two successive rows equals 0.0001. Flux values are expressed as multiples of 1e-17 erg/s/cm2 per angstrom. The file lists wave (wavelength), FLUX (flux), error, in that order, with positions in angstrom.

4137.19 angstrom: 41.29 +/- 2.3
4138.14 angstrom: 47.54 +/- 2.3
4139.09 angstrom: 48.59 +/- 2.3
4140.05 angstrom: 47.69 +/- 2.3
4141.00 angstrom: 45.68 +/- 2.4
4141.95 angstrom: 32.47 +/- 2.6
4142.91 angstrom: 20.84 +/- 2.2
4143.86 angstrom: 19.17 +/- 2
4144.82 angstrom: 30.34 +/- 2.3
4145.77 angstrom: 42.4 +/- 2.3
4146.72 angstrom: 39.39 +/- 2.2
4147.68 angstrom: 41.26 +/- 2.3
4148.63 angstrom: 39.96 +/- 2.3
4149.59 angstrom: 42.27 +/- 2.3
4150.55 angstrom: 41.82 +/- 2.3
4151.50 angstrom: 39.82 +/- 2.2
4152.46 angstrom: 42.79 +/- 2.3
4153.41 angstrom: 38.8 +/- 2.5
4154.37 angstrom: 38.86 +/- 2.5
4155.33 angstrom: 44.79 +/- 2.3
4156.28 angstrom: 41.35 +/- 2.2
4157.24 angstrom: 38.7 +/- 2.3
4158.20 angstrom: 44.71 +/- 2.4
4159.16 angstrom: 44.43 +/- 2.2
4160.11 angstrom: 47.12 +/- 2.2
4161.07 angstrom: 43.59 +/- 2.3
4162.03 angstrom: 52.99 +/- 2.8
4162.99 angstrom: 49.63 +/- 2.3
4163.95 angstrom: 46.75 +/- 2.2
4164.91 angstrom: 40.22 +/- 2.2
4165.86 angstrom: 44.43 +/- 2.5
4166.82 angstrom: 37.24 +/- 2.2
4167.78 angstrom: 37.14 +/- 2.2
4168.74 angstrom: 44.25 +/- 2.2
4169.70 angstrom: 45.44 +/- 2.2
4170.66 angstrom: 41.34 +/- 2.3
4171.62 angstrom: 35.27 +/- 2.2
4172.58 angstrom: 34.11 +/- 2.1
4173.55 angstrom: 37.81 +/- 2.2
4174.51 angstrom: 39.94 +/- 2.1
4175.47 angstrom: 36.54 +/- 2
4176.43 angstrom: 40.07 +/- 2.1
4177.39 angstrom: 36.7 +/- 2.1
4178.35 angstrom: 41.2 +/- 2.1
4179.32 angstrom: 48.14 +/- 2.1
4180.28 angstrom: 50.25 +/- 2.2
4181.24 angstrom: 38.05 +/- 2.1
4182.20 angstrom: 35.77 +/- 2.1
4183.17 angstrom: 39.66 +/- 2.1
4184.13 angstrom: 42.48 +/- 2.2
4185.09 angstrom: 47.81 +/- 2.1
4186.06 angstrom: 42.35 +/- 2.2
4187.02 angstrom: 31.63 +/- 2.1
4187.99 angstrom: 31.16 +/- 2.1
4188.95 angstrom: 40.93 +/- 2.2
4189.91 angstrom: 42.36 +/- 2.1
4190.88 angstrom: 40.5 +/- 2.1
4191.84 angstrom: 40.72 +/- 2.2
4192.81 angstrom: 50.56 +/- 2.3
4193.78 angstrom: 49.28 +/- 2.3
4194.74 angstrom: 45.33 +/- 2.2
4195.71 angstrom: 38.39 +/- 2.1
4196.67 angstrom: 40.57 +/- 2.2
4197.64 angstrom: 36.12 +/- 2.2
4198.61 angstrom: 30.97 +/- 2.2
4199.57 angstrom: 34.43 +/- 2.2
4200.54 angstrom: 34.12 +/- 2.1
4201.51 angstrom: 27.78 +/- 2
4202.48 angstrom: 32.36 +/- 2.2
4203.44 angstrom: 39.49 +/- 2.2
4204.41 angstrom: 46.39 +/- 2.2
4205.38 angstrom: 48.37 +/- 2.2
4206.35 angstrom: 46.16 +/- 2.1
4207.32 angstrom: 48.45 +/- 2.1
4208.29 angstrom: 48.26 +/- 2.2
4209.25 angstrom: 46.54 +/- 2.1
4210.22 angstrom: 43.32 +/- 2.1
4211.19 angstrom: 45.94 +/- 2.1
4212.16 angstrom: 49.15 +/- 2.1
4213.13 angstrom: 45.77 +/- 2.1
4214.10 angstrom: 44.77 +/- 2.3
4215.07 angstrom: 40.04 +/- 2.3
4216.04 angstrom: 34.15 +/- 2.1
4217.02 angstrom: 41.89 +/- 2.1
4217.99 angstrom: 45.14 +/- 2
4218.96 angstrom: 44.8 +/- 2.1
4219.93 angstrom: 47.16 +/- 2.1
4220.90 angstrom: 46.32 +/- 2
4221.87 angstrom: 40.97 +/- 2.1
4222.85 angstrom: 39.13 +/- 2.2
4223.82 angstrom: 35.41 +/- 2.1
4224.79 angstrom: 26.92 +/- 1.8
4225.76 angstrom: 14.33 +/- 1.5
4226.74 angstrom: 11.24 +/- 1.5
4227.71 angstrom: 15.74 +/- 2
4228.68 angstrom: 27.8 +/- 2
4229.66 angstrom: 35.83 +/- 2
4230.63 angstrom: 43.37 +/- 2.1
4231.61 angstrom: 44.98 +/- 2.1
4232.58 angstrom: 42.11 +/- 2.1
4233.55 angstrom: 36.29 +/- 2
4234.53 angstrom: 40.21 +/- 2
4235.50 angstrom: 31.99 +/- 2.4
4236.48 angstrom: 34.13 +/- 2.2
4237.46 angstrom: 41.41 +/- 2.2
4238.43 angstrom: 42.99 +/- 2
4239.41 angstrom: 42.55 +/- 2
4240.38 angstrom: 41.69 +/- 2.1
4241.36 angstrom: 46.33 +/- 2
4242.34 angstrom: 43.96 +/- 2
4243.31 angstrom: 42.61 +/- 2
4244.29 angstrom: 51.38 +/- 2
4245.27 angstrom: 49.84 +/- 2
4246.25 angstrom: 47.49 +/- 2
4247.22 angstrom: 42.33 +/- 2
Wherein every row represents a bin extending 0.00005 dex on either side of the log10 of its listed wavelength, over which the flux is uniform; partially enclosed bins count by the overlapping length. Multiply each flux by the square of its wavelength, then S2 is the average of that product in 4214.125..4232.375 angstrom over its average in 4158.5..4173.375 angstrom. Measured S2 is 0.85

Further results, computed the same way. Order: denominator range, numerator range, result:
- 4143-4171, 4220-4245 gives 0.93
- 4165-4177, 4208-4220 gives 1.14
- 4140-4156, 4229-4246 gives 1.15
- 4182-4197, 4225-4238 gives 0.80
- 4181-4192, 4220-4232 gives 0.83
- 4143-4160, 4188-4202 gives 1.02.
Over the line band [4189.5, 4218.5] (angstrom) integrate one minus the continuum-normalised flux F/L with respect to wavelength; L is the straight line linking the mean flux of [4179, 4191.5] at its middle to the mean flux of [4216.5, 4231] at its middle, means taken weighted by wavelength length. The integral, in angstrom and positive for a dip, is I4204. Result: -3.4 angstrom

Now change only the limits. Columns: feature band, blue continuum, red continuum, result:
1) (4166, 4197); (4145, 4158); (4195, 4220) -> 0.3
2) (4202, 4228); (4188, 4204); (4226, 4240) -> -2.0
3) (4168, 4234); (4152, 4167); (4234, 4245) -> 4.9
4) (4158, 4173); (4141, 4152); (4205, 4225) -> -2.0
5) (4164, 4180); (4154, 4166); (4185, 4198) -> 1.1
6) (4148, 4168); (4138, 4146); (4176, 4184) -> -2.2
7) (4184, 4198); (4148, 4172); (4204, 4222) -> 0.8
